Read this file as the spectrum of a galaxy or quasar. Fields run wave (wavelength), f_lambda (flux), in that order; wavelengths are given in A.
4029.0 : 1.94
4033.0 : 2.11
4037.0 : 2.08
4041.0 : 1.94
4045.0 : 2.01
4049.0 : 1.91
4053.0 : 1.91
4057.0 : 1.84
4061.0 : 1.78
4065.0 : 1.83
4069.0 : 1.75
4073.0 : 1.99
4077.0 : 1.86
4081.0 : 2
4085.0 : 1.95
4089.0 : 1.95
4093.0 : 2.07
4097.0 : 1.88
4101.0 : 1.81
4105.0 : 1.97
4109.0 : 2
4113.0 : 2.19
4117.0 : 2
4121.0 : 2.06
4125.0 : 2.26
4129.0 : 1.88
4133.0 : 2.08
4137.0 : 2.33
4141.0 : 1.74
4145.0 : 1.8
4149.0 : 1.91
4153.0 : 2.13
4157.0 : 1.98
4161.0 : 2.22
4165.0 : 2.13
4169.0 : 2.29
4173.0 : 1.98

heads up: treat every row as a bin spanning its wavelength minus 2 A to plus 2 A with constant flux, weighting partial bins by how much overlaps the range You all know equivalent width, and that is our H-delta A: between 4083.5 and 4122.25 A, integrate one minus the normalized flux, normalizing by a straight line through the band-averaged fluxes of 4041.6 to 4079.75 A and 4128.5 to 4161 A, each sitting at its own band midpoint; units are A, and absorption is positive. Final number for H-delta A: -0.9 A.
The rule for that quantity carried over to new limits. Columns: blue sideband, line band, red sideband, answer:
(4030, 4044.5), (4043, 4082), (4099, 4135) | 2.8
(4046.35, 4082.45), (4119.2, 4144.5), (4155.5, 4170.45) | 0.3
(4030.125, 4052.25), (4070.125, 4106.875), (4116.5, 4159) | 1.3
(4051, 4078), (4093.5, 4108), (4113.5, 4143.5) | 0.4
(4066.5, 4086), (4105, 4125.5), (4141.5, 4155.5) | -1.7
